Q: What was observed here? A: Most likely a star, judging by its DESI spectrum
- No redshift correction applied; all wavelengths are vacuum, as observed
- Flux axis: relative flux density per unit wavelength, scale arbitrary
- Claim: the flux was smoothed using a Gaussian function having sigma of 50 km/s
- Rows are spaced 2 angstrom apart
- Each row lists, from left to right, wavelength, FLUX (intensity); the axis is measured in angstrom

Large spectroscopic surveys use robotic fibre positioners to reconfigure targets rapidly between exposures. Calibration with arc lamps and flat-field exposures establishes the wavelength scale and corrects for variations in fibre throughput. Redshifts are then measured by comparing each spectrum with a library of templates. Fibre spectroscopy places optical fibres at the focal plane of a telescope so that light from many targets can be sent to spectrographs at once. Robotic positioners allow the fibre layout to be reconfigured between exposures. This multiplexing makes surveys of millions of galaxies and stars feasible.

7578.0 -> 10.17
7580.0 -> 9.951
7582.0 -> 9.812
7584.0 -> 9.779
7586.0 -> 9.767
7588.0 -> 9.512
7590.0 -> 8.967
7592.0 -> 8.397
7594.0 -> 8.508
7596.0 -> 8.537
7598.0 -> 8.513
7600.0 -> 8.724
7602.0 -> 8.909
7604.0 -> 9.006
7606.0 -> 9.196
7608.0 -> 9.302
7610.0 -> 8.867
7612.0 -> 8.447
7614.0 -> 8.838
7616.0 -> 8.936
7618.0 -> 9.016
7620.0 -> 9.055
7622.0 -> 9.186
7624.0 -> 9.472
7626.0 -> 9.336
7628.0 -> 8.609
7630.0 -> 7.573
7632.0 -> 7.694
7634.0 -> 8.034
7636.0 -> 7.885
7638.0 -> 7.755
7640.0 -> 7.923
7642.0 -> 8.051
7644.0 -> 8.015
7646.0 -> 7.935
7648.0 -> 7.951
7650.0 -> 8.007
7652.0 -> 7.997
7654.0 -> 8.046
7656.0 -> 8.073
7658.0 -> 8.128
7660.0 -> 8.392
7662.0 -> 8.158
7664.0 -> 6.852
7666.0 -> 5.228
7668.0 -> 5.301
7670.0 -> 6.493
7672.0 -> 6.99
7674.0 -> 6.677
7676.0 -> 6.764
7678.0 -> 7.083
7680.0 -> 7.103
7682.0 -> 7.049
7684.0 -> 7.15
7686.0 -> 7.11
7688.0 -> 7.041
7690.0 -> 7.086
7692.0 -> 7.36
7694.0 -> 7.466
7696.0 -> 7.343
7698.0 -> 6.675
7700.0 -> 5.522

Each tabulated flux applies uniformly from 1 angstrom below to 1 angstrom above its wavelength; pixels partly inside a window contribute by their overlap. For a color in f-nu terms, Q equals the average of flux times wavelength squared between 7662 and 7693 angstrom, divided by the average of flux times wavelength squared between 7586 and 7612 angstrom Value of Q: 0.78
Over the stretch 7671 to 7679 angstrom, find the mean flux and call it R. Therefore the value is 6.88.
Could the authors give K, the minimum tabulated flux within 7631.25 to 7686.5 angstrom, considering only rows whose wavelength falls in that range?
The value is 5.228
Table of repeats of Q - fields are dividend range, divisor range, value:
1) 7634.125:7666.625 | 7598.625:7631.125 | 0.89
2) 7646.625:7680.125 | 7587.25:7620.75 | 0.83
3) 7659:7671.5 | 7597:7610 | 0.77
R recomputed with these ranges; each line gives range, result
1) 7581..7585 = 9.8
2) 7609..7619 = 8.82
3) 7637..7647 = 7.94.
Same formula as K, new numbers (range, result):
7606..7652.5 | 7.573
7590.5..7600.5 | 8.397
